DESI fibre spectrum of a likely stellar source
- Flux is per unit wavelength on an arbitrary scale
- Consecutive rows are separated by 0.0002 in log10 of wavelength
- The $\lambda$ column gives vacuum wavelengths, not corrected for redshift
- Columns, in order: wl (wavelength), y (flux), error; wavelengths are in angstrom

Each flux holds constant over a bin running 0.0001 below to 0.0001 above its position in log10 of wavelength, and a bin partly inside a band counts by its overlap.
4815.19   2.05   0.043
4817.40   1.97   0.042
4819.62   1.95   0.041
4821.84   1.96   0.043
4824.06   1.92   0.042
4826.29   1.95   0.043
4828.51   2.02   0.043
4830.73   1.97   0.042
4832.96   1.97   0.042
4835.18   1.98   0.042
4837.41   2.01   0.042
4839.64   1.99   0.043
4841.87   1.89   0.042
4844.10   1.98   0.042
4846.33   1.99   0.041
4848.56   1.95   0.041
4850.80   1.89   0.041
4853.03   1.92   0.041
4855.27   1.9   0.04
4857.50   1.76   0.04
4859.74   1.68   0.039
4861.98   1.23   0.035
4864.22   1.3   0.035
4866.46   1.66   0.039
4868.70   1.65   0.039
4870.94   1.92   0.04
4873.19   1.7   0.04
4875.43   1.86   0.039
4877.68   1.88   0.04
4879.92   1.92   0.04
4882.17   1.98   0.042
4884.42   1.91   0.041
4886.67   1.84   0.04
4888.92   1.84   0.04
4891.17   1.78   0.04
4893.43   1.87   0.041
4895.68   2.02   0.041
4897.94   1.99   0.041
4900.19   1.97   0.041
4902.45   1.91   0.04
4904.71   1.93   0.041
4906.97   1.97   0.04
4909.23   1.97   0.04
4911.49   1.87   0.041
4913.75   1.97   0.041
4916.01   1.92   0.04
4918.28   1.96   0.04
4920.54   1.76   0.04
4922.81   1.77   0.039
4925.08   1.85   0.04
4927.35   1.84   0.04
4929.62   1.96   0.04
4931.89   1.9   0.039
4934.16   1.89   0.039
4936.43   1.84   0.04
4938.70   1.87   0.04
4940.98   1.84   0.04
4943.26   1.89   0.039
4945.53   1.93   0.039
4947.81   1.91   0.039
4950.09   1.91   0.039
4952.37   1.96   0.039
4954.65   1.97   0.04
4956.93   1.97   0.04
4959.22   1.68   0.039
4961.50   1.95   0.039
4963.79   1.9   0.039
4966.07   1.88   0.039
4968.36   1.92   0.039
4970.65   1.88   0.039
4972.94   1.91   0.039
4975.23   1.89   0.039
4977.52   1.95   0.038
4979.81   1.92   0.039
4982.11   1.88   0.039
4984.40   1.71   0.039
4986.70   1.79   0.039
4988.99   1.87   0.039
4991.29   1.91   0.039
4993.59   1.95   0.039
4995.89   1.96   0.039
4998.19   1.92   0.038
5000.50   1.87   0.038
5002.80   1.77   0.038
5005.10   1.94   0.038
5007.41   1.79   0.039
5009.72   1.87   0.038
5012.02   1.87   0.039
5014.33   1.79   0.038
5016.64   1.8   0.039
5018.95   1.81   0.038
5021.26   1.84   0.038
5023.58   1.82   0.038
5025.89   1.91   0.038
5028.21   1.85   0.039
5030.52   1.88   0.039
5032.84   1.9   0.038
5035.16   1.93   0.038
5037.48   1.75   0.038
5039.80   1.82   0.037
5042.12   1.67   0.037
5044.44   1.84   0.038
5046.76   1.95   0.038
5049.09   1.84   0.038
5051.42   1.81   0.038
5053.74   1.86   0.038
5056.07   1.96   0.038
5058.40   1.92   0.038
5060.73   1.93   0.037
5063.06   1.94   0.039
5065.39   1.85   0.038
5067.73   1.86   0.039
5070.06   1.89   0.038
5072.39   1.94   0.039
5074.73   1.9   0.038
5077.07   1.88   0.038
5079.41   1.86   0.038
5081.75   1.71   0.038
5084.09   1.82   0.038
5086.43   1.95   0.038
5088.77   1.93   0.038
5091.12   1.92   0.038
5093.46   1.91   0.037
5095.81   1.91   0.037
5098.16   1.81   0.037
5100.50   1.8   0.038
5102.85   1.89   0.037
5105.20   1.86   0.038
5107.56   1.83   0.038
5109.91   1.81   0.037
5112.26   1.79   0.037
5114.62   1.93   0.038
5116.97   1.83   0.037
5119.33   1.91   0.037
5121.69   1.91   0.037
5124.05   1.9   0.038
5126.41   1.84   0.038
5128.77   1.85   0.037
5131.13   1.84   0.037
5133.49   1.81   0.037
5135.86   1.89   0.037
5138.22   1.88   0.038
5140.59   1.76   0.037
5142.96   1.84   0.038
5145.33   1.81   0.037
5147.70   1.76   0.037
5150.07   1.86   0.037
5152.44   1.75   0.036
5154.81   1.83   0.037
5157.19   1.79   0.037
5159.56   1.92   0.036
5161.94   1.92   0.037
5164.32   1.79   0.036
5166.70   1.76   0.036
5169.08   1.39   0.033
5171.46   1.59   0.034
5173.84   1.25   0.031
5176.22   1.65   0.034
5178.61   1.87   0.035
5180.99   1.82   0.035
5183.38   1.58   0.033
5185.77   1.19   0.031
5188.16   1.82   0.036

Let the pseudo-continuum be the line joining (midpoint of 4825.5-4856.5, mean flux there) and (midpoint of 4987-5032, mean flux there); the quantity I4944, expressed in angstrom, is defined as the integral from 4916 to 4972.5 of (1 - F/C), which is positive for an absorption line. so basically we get 0.4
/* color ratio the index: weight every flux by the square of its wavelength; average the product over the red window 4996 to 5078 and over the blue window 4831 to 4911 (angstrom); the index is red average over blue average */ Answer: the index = 1.07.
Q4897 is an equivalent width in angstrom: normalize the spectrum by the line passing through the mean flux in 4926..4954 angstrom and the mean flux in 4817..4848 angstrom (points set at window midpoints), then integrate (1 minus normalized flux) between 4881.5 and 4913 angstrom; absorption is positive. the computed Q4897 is 0.1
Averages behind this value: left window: 1.97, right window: 1.9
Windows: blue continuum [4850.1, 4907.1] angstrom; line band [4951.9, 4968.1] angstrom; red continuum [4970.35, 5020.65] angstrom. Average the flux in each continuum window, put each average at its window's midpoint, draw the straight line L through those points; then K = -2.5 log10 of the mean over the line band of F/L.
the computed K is -0.03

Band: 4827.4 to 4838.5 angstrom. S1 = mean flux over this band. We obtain 1.99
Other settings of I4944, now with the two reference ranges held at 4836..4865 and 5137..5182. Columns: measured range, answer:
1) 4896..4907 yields -0.9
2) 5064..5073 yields -0.6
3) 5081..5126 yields -2.7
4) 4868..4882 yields -0.2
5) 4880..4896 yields -0.7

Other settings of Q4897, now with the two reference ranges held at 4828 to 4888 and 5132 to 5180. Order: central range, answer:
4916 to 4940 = -0.6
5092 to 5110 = -0.9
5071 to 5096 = -1.5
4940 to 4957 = -1.0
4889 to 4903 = -0.7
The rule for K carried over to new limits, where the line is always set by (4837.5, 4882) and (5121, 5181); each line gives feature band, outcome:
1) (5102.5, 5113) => -0.03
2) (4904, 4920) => -0.08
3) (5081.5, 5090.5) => -0.05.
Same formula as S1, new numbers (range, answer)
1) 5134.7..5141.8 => 1.84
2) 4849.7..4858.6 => 1.87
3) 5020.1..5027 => 1.86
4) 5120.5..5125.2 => 1.9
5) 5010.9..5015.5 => 1.83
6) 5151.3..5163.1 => 1.84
